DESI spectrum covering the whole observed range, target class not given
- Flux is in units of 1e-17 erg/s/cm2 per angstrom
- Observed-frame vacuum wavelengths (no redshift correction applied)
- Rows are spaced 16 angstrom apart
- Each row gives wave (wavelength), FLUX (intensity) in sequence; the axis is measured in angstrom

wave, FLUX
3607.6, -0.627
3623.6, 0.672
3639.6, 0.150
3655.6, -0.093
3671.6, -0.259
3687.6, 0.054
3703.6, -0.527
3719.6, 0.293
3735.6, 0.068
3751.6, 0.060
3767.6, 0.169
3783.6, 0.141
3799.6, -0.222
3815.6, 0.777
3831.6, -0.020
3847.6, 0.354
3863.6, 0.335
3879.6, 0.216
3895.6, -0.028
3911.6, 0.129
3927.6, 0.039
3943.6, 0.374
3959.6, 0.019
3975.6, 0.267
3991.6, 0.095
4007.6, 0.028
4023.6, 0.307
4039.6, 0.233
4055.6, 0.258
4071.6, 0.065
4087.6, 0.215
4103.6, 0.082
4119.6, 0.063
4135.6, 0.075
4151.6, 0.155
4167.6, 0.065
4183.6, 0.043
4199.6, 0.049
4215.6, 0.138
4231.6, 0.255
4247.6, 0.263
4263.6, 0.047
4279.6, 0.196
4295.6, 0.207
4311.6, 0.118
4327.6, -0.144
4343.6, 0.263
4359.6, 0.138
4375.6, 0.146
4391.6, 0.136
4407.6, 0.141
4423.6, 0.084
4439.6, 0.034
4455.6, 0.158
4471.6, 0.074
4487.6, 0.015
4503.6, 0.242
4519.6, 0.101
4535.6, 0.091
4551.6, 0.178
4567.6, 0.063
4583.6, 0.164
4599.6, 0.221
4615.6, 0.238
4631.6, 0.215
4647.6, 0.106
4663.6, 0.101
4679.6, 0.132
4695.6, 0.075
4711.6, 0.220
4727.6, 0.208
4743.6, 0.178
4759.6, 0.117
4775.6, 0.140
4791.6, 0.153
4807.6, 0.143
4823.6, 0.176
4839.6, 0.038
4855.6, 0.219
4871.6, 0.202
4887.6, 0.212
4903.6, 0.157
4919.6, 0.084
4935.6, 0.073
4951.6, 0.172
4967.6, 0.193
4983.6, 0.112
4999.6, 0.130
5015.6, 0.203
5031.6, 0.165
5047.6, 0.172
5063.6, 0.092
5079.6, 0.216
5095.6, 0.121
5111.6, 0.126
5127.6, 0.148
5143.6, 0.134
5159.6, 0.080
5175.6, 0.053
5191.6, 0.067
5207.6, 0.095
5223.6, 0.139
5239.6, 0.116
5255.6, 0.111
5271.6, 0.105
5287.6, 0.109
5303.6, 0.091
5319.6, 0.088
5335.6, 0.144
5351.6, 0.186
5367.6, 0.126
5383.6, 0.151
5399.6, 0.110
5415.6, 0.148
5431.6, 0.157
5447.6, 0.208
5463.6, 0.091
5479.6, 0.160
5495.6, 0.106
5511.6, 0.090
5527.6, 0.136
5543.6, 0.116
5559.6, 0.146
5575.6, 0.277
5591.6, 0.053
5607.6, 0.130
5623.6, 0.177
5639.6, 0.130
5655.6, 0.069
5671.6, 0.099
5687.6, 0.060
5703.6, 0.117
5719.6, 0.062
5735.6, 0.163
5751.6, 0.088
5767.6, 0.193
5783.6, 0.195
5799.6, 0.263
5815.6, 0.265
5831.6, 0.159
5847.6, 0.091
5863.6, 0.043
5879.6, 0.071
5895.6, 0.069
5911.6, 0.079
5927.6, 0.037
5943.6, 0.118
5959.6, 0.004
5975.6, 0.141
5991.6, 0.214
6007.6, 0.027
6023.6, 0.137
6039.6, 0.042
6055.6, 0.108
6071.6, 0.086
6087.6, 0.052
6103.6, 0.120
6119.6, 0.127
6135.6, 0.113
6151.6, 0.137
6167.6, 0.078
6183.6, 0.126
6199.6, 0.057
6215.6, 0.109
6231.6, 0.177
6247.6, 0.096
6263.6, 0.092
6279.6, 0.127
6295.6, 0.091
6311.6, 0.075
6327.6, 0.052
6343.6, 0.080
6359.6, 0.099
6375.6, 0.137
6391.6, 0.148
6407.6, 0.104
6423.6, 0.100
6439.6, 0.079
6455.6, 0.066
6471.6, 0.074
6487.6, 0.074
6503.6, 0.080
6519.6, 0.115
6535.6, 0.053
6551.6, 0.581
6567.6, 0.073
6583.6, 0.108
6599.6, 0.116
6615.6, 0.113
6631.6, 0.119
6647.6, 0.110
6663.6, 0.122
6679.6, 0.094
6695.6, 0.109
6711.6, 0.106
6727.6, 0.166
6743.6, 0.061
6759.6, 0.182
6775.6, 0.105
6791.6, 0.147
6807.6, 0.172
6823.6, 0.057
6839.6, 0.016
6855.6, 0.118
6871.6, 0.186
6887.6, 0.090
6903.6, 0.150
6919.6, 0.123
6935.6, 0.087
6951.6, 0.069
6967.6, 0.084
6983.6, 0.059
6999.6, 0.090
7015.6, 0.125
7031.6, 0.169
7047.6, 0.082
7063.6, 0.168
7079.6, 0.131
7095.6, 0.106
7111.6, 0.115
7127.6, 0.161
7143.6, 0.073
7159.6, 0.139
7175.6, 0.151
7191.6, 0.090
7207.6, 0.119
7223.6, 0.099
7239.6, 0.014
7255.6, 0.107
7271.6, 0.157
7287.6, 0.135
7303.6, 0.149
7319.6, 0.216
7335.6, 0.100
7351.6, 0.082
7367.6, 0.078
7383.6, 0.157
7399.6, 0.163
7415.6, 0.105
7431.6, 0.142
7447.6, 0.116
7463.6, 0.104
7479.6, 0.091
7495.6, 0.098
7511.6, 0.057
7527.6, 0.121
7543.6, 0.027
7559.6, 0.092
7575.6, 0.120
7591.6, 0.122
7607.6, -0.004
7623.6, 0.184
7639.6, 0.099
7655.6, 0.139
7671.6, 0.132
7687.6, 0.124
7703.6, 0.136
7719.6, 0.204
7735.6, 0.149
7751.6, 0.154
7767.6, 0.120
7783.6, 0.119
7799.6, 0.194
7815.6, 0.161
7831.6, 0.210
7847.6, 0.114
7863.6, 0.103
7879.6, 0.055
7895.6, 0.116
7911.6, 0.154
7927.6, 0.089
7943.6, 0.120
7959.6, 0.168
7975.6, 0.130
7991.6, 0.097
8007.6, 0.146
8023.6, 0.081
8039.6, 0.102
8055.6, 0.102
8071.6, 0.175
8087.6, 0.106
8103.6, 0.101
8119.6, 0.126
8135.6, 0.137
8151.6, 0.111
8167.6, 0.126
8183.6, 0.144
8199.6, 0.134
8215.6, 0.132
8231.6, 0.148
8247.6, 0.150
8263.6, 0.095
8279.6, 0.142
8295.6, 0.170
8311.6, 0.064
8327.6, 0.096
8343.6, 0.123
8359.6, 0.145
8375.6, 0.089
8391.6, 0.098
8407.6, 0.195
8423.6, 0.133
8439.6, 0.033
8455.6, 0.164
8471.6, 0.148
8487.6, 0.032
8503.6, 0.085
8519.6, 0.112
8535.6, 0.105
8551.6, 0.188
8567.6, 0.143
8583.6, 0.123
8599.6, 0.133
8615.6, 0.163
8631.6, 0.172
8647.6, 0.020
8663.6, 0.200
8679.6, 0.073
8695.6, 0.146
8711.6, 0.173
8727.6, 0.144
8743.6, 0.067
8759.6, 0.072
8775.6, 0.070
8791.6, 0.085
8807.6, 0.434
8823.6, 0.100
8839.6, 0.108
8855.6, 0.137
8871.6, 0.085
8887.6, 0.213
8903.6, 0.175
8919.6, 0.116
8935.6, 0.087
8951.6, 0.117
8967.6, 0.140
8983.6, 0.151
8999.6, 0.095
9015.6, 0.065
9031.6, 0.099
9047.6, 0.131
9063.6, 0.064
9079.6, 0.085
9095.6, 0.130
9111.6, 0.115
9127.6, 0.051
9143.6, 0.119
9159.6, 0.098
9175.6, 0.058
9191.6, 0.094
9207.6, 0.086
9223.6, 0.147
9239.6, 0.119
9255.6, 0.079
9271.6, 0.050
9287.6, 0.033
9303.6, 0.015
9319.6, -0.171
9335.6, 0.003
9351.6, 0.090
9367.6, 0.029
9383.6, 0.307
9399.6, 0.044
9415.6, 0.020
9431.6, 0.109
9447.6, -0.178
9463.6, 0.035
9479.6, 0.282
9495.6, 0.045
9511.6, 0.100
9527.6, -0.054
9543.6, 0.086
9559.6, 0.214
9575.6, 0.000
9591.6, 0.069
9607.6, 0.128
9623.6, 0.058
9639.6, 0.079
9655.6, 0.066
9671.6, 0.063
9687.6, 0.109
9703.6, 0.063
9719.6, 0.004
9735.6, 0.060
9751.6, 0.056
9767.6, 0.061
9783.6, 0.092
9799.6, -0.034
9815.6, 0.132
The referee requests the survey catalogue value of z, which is 0.758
